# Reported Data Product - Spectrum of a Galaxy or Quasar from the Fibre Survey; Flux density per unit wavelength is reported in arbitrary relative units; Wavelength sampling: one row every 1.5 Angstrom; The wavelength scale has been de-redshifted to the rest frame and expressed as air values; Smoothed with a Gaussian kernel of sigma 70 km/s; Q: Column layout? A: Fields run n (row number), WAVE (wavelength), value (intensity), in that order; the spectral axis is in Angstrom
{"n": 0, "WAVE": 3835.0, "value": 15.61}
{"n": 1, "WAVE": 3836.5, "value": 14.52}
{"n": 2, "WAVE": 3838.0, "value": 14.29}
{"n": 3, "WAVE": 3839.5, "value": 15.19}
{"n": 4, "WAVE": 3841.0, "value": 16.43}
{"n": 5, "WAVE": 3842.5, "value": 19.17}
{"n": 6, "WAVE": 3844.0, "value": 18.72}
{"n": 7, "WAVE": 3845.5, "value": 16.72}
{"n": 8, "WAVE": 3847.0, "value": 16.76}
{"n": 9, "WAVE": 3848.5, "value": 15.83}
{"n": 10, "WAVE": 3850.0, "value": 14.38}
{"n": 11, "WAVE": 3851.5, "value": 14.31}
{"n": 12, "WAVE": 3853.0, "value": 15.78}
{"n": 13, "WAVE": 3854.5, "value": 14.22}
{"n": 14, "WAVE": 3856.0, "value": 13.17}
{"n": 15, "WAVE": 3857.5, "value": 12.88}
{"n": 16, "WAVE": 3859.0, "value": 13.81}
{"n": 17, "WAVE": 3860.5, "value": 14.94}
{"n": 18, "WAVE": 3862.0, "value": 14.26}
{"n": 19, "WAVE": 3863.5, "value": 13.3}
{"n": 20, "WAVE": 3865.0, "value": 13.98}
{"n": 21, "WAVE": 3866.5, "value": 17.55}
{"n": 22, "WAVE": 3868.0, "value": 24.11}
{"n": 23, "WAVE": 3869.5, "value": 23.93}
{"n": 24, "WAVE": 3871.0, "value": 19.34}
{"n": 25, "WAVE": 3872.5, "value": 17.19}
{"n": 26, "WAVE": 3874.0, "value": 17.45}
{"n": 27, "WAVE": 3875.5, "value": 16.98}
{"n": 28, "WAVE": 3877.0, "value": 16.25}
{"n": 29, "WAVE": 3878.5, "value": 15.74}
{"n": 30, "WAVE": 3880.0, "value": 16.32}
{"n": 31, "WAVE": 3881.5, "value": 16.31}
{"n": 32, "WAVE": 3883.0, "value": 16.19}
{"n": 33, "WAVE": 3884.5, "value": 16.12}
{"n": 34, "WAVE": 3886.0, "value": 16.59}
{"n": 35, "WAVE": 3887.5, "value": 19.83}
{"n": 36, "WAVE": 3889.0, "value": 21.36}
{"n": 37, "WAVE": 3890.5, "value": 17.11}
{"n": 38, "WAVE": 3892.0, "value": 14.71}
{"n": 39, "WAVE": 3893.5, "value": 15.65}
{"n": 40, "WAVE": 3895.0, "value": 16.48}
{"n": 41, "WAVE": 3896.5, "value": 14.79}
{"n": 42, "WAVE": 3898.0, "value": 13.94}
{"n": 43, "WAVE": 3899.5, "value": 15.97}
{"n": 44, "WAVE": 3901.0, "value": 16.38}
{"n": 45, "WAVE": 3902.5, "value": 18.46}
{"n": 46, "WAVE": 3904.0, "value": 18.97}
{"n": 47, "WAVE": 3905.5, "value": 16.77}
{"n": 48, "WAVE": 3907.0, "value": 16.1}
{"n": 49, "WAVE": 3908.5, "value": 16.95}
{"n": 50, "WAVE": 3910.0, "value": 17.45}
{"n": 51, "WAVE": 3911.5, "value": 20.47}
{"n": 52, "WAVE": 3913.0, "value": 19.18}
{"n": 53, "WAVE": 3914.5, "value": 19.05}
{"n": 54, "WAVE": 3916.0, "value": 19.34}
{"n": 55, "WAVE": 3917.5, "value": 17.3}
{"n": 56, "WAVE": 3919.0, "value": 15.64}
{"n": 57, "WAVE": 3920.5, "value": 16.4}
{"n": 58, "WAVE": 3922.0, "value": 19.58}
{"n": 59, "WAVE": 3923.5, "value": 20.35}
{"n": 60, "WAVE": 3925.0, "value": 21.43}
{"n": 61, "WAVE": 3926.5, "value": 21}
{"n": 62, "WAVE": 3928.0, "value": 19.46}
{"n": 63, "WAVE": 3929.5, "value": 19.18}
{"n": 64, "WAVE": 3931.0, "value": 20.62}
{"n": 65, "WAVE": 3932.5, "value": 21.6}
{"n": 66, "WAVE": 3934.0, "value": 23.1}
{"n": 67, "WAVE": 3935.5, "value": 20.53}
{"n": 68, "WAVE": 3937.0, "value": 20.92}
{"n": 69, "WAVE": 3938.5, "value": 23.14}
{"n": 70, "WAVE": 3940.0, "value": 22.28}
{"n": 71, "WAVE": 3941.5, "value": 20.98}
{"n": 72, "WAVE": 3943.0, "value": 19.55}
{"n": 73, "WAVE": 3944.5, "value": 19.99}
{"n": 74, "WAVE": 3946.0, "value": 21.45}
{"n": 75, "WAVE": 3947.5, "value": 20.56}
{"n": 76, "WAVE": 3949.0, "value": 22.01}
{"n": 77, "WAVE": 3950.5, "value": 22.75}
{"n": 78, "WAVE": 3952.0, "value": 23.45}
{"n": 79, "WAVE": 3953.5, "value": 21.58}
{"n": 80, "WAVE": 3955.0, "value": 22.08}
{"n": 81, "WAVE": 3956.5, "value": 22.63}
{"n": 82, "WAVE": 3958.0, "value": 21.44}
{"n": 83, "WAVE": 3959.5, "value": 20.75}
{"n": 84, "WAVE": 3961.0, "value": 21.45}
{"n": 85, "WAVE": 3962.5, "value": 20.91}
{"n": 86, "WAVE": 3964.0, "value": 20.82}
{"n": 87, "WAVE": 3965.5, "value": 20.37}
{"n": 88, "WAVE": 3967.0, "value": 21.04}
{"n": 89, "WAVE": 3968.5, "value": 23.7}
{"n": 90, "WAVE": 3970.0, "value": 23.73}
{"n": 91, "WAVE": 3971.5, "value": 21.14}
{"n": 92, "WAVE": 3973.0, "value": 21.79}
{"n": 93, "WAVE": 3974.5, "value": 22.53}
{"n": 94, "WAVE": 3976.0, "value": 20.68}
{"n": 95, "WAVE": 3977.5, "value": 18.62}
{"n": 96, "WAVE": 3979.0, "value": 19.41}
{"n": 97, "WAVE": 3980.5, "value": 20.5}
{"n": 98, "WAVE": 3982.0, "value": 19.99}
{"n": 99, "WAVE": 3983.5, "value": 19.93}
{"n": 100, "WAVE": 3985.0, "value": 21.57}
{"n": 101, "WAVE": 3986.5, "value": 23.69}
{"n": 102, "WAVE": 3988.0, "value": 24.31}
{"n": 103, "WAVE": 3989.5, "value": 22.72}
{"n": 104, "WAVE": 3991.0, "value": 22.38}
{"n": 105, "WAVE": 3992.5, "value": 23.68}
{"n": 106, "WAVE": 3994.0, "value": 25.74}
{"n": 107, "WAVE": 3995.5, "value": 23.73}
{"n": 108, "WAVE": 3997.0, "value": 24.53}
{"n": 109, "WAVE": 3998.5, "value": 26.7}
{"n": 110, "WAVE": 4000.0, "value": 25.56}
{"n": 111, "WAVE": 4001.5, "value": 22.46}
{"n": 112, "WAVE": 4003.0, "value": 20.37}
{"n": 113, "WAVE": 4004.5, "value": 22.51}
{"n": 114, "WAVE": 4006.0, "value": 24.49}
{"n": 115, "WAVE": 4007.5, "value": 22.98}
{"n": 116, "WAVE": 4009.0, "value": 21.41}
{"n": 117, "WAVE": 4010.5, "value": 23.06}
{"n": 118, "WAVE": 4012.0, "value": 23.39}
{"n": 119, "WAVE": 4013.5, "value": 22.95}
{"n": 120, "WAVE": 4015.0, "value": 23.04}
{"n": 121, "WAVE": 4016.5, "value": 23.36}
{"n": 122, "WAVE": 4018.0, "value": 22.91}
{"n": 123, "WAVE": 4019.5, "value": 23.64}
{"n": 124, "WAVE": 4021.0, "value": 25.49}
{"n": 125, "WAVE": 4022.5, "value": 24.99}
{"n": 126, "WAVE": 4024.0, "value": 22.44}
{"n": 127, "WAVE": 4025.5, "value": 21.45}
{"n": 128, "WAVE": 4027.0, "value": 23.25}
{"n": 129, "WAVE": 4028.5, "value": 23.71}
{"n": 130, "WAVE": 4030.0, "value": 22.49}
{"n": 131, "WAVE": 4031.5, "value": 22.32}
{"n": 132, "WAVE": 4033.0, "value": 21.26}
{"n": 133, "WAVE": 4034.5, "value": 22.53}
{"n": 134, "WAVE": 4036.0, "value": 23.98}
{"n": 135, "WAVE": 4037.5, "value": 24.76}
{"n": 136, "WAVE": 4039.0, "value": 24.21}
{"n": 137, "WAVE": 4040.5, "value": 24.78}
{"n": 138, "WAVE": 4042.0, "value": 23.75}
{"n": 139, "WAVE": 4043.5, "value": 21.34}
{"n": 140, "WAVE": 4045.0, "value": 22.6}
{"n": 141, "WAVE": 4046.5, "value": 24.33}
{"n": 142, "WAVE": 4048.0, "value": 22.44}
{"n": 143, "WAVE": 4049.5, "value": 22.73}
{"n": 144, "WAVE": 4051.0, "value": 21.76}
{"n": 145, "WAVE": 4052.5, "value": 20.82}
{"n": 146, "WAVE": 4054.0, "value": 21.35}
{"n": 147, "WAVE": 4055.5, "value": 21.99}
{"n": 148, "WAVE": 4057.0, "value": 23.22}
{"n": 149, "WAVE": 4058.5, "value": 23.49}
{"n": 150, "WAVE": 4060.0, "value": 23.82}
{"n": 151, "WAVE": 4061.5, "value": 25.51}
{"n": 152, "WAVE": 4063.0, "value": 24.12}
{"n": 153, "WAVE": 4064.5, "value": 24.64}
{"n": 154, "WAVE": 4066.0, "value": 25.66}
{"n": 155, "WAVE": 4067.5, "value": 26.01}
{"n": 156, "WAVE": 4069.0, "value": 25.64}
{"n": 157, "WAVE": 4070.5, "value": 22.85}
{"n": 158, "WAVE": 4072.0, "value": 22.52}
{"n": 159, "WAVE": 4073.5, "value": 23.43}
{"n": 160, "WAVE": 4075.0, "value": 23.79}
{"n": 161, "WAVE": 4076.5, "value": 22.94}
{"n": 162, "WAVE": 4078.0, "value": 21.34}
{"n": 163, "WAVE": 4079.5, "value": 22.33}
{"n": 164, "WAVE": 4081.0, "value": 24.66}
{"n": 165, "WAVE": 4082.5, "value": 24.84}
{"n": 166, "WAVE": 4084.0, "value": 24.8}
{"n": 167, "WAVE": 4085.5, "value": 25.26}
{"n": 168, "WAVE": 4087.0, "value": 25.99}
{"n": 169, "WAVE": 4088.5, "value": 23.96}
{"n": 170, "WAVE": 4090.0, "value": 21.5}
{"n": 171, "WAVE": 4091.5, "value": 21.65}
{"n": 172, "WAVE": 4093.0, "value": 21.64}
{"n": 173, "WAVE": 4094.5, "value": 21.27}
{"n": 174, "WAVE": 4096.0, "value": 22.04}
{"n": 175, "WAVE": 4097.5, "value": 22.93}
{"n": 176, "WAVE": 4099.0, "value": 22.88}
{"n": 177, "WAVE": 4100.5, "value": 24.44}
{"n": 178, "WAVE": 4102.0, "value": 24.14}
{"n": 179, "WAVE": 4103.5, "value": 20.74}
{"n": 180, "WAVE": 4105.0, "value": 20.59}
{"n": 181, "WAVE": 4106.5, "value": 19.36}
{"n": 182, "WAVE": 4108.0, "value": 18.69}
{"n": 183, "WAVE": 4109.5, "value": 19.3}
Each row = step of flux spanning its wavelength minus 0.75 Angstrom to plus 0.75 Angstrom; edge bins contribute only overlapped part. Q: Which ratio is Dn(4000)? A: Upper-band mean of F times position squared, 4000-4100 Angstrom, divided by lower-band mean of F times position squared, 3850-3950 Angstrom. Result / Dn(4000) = 1.4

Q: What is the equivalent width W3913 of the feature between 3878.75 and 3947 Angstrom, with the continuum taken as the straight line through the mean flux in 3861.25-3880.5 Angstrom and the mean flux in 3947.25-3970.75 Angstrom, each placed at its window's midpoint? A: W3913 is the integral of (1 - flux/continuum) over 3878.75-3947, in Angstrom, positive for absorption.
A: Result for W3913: 3.6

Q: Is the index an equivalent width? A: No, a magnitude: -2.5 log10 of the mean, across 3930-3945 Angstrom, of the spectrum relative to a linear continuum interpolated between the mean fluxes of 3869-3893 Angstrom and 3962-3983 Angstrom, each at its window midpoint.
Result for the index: -0.08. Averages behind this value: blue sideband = 17.5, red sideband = 21.1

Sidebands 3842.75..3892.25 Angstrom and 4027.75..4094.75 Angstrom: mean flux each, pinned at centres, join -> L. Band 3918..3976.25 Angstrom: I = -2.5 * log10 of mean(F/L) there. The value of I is -0.09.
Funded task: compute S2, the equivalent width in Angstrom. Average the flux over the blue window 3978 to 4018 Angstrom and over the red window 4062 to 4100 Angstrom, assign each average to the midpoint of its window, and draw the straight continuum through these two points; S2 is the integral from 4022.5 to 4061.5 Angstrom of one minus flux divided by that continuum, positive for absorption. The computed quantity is 0.5 Angstrom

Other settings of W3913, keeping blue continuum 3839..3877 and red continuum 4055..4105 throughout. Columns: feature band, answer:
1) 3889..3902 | 1.2 Angstrom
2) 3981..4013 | -3.4 Angstrom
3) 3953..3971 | -1.8 Angstrom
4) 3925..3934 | -1.0 Angstrom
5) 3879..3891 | -0.1 Angstrom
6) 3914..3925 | 0.0 Angstrom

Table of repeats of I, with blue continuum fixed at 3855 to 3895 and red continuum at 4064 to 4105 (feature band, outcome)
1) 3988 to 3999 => -0.178 mag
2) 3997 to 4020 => -0.114 mag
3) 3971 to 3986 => -0.034 mag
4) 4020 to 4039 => -0.078 mag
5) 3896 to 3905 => 0.068 mag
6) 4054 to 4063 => -0.041 mag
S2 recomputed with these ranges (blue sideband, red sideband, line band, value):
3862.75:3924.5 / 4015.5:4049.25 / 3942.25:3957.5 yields -1.4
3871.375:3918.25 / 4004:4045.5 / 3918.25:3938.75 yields -1.5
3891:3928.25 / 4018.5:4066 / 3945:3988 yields -3.1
